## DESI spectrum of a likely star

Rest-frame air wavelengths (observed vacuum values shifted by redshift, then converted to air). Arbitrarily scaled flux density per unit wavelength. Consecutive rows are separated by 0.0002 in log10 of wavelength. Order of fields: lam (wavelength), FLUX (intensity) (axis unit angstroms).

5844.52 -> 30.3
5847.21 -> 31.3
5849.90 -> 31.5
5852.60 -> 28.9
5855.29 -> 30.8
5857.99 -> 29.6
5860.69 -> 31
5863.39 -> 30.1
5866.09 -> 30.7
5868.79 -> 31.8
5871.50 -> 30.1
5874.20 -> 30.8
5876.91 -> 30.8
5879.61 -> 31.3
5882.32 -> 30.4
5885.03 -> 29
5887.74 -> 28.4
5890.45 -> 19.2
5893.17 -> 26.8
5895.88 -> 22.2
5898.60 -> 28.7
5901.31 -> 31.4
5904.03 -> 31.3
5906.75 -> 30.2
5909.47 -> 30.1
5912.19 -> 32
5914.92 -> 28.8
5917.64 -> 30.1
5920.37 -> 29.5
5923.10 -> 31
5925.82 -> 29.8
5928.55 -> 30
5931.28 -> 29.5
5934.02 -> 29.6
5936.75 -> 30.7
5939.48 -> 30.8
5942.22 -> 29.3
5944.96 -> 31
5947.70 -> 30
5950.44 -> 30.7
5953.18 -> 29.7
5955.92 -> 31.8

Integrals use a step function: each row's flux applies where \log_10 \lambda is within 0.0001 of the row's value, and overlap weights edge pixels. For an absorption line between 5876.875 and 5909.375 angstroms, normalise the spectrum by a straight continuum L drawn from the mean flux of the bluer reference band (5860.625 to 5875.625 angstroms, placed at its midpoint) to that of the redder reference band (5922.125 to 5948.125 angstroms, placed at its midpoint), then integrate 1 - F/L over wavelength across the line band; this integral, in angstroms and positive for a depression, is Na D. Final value 2.4 angstroms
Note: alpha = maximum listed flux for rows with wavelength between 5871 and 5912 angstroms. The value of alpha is 31.4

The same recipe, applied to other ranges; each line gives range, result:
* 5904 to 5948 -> 32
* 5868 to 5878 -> 31.8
